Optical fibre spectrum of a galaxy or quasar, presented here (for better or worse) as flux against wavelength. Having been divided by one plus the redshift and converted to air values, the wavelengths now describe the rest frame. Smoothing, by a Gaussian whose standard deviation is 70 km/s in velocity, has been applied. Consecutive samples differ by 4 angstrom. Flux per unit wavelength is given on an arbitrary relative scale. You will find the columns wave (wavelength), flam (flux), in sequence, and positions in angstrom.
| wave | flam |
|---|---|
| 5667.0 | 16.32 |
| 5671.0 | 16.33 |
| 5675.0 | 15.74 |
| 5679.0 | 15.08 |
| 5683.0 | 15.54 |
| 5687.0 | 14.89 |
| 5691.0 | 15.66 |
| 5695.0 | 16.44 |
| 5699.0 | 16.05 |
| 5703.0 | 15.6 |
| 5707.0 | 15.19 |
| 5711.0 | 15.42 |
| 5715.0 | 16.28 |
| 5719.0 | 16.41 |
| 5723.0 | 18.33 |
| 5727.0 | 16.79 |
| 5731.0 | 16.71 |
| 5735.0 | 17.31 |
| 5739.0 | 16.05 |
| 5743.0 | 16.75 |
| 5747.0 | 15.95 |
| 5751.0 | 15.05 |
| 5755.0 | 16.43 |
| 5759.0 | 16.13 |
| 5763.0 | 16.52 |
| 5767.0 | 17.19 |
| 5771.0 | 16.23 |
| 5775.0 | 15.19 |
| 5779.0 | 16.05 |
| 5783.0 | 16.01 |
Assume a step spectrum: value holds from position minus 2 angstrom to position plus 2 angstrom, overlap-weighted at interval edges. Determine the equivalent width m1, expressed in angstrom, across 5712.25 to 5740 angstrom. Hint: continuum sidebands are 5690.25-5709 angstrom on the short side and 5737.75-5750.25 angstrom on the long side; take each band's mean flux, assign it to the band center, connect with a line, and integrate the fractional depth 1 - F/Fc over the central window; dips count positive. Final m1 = -1.4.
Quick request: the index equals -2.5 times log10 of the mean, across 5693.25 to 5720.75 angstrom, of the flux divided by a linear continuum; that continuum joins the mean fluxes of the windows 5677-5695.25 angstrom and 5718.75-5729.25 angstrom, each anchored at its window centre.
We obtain 0.037 mag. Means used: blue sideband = 15.4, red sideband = 17.3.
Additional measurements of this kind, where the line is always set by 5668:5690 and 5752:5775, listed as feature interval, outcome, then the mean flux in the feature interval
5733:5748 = -0.03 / 16.6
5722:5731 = -0.08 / 17.3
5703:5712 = 0.03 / 15.4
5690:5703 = -0.02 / 16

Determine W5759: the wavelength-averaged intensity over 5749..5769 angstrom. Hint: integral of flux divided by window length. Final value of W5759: 16.3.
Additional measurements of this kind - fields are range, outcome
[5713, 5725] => 17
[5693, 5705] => 16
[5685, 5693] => 15.3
